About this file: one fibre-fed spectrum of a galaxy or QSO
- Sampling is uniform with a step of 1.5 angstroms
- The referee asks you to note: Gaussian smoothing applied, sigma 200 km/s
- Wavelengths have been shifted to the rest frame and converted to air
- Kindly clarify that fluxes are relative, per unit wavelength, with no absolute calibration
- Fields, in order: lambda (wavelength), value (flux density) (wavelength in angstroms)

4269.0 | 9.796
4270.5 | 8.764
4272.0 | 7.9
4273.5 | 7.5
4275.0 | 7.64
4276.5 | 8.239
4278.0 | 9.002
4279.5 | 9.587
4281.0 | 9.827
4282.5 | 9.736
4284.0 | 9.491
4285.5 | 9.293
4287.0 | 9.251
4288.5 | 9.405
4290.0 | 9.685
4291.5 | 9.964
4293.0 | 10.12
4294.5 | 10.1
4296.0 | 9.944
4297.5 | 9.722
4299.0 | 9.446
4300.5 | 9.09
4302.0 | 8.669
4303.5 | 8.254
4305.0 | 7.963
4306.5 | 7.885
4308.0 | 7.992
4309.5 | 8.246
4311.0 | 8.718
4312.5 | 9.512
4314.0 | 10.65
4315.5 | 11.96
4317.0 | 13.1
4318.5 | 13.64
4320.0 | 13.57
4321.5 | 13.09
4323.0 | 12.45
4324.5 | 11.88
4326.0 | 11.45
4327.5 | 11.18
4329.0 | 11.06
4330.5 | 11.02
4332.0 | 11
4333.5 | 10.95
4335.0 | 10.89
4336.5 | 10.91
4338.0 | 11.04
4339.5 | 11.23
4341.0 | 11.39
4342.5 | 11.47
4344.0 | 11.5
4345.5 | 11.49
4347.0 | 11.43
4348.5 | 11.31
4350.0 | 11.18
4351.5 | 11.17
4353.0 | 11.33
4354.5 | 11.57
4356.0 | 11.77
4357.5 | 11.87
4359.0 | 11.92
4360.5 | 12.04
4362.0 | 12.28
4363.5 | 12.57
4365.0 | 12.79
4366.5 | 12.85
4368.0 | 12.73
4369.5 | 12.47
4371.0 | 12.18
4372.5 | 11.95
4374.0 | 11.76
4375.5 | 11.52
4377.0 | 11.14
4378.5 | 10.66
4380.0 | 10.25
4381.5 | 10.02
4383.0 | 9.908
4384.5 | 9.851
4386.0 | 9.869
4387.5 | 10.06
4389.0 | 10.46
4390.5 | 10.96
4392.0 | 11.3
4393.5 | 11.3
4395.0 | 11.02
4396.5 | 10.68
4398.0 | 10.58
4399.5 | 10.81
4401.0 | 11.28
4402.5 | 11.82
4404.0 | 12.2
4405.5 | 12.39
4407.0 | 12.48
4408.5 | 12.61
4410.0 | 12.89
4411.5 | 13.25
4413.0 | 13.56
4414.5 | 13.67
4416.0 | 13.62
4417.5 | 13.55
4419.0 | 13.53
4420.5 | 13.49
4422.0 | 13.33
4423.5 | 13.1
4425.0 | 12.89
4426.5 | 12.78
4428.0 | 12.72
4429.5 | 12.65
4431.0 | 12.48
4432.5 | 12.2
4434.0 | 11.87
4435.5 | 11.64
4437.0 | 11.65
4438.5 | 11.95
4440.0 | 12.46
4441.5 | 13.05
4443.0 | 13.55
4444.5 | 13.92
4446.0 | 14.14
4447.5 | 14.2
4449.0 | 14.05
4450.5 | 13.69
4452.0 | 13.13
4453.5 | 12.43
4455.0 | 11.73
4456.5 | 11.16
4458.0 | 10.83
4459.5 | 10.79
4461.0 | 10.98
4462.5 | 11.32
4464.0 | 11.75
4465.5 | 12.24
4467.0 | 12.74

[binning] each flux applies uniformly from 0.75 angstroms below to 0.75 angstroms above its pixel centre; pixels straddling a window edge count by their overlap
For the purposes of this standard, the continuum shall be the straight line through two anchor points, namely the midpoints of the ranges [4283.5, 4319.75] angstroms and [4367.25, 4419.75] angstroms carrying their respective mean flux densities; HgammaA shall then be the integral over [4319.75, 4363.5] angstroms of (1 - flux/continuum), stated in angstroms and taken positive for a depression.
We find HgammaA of -4.1 angstroms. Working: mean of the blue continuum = 9.73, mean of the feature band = 11.6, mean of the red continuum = 11.7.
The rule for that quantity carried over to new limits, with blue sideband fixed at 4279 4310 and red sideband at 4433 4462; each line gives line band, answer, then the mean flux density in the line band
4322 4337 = -2.0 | 11.3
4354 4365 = -1.5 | 12.1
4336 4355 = -1.8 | 11.3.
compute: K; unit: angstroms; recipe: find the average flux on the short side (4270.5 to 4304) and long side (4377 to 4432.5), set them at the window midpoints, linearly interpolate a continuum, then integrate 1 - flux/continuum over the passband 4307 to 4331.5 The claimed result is -3.1 angstroms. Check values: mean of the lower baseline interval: 9.17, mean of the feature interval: 11.2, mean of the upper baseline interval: 11.9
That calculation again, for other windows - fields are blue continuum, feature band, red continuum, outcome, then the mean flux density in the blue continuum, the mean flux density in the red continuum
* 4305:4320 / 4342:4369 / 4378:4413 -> -2.8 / 10.2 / 11.2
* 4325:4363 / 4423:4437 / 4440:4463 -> -0.1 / 11.4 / 12.6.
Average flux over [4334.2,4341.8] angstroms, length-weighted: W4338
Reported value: 11.1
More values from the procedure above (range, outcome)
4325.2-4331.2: 11.2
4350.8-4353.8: 11.3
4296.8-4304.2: 9.04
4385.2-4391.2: 10.3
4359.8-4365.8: 12.4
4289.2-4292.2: 9.82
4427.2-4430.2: 12.7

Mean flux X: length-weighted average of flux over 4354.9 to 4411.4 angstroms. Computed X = 11.5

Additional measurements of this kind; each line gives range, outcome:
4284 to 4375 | 10.9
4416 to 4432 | 13.1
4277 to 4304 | 9.48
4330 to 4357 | 11.3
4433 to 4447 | 12.7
